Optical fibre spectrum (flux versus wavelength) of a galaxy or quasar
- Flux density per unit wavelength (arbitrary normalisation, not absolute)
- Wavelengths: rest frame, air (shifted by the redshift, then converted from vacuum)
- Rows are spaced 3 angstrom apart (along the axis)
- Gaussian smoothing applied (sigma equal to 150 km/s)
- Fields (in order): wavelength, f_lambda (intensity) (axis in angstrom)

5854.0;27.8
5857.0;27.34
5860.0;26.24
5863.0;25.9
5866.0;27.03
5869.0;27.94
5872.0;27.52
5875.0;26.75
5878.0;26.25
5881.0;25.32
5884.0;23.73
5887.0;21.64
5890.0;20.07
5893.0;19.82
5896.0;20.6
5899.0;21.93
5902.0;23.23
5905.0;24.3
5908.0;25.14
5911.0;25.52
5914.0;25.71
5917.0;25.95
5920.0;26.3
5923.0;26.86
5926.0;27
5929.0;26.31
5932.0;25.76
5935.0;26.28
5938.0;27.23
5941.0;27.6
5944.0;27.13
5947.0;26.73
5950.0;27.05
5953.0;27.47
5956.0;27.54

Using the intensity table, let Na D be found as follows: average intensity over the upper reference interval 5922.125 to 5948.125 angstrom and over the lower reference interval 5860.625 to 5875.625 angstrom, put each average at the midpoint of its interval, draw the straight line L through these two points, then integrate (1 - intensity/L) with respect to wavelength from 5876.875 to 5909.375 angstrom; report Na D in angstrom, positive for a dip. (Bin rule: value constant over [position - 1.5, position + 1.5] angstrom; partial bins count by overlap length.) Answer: 4.9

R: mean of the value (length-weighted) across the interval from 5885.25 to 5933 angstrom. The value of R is 24.1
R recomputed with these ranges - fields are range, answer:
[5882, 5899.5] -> 21.4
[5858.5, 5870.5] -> 26.8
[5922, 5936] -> 26.4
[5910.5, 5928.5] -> 26.3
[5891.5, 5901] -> 20.9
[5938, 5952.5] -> 27.2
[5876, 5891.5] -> 23.5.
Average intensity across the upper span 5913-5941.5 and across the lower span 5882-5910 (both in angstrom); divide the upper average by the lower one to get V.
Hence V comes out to 1.2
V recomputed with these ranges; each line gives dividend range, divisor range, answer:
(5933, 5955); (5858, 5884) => 1.02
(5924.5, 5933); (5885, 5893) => 1.27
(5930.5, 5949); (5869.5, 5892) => 1.09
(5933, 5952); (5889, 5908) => 1.23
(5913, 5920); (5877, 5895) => 1.15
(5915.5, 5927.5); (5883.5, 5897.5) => 1.26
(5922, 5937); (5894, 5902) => 1.23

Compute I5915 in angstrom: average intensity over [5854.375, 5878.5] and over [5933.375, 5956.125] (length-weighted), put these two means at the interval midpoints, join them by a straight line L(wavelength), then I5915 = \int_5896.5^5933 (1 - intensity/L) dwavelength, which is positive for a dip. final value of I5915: 2.5 angstrom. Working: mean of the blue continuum 26.9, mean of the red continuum 27.1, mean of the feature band 25.2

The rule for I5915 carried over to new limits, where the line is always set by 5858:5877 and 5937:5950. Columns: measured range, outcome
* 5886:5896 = 2.4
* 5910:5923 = 0.5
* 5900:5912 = 1.2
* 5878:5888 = 1.1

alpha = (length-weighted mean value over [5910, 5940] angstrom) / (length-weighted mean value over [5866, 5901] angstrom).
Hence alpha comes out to 1.1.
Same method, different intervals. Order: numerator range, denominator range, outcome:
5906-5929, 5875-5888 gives 1.06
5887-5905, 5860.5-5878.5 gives 0.80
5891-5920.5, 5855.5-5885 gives 0.90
